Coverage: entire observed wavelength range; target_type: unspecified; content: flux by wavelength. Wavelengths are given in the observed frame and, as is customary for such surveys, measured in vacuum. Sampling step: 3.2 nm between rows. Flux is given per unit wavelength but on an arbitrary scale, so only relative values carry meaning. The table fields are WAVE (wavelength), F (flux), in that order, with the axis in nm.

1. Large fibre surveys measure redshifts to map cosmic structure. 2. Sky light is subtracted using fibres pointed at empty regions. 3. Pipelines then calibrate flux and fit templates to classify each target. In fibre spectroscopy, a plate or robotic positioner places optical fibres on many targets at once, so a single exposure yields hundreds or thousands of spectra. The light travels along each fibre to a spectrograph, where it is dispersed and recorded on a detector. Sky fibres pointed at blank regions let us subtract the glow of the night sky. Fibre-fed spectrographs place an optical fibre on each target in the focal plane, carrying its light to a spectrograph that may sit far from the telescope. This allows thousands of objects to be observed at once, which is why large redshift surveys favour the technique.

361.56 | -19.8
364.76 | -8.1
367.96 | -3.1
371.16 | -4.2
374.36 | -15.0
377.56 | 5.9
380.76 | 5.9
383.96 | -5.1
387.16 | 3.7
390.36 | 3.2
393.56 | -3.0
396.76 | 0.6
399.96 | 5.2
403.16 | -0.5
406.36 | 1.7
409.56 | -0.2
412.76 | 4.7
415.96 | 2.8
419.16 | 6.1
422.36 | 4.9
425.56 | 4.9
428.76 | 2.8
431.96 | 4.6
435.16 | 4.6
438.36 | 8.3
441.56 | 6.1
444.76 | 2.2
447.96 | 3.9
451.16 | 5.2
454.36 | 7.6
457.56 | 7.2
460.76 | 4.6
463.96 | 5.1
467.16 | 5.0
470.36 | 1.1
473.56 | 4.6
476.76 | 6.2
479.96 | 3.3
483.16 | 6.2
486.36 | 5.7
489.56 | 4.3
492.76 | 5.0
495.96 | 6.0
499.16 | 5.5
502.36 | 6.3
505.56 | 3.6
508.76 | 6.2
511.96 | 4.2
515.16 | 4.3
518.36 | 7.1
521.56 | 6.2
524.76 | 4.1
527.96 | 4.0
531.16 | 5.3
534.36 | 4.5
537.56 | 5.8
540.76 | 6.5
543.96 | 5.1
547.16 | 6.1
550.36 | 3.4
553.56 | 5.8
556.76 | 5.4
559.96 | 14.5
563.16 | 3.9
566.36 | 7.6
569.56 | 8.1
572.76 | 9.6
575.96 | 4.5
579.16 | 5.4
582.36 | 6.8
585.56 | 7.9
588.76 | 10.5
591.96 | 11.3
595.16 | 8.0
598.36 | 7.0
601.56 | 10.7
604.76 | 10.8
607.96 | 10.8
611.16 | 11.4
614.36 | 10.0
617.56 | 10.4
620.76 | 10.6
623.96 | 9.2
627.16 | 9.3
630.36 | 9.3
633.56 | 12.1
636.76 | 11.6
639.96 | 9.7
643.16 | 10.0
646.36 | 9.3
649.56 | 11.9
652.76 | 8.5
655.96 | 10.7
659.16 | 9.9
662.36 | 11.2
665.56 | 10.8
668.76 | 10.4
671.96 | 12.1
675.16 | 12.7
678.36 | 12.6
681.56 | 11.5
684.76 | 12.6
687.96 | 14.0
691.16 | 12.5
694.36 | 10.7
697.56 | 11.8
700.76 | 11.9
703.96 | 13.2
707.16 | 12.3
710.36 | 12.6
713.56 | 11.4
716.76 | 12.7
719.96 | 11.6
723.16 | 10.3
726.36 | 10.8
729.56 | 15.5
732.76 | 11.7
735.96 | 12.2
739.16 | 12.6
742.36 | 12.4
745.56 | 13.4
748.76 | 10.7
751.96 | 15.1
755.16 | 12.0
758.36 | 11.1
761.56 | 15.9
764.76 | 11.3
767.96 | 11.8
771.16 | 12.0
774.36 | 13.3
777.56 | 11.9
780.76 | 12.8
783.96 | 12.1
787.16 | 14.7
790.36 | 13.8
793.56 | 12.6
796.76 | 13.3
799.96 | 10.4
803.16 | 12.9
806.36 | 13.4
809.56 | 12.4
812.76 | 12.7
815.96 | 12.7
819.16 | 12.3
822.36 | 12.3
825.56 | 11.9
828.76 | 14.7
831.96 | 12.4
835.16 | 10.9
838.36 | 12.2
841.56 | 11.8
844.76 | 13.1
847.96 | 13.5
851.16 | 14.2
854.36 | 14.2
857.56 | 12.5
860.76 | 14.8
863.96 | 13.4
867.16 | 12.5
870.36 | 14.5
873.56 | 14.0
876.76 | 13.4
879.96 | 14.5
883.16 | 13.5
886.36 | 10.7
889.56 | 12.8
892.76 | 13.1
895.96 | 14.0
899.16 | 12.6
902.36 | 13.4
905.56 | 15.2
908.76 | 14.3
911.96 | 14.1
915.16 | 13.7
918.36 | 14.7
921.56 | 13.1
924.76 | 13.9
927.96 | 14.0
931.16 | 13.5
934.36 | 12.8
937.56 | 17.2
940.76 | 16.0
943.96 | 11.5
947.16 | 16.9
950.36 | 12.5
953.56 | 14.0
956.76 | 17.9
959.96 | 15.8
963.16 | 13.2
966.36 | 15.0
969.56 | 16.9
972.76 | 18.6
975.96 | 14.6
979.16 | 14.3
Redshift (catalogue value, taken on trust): 0.503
